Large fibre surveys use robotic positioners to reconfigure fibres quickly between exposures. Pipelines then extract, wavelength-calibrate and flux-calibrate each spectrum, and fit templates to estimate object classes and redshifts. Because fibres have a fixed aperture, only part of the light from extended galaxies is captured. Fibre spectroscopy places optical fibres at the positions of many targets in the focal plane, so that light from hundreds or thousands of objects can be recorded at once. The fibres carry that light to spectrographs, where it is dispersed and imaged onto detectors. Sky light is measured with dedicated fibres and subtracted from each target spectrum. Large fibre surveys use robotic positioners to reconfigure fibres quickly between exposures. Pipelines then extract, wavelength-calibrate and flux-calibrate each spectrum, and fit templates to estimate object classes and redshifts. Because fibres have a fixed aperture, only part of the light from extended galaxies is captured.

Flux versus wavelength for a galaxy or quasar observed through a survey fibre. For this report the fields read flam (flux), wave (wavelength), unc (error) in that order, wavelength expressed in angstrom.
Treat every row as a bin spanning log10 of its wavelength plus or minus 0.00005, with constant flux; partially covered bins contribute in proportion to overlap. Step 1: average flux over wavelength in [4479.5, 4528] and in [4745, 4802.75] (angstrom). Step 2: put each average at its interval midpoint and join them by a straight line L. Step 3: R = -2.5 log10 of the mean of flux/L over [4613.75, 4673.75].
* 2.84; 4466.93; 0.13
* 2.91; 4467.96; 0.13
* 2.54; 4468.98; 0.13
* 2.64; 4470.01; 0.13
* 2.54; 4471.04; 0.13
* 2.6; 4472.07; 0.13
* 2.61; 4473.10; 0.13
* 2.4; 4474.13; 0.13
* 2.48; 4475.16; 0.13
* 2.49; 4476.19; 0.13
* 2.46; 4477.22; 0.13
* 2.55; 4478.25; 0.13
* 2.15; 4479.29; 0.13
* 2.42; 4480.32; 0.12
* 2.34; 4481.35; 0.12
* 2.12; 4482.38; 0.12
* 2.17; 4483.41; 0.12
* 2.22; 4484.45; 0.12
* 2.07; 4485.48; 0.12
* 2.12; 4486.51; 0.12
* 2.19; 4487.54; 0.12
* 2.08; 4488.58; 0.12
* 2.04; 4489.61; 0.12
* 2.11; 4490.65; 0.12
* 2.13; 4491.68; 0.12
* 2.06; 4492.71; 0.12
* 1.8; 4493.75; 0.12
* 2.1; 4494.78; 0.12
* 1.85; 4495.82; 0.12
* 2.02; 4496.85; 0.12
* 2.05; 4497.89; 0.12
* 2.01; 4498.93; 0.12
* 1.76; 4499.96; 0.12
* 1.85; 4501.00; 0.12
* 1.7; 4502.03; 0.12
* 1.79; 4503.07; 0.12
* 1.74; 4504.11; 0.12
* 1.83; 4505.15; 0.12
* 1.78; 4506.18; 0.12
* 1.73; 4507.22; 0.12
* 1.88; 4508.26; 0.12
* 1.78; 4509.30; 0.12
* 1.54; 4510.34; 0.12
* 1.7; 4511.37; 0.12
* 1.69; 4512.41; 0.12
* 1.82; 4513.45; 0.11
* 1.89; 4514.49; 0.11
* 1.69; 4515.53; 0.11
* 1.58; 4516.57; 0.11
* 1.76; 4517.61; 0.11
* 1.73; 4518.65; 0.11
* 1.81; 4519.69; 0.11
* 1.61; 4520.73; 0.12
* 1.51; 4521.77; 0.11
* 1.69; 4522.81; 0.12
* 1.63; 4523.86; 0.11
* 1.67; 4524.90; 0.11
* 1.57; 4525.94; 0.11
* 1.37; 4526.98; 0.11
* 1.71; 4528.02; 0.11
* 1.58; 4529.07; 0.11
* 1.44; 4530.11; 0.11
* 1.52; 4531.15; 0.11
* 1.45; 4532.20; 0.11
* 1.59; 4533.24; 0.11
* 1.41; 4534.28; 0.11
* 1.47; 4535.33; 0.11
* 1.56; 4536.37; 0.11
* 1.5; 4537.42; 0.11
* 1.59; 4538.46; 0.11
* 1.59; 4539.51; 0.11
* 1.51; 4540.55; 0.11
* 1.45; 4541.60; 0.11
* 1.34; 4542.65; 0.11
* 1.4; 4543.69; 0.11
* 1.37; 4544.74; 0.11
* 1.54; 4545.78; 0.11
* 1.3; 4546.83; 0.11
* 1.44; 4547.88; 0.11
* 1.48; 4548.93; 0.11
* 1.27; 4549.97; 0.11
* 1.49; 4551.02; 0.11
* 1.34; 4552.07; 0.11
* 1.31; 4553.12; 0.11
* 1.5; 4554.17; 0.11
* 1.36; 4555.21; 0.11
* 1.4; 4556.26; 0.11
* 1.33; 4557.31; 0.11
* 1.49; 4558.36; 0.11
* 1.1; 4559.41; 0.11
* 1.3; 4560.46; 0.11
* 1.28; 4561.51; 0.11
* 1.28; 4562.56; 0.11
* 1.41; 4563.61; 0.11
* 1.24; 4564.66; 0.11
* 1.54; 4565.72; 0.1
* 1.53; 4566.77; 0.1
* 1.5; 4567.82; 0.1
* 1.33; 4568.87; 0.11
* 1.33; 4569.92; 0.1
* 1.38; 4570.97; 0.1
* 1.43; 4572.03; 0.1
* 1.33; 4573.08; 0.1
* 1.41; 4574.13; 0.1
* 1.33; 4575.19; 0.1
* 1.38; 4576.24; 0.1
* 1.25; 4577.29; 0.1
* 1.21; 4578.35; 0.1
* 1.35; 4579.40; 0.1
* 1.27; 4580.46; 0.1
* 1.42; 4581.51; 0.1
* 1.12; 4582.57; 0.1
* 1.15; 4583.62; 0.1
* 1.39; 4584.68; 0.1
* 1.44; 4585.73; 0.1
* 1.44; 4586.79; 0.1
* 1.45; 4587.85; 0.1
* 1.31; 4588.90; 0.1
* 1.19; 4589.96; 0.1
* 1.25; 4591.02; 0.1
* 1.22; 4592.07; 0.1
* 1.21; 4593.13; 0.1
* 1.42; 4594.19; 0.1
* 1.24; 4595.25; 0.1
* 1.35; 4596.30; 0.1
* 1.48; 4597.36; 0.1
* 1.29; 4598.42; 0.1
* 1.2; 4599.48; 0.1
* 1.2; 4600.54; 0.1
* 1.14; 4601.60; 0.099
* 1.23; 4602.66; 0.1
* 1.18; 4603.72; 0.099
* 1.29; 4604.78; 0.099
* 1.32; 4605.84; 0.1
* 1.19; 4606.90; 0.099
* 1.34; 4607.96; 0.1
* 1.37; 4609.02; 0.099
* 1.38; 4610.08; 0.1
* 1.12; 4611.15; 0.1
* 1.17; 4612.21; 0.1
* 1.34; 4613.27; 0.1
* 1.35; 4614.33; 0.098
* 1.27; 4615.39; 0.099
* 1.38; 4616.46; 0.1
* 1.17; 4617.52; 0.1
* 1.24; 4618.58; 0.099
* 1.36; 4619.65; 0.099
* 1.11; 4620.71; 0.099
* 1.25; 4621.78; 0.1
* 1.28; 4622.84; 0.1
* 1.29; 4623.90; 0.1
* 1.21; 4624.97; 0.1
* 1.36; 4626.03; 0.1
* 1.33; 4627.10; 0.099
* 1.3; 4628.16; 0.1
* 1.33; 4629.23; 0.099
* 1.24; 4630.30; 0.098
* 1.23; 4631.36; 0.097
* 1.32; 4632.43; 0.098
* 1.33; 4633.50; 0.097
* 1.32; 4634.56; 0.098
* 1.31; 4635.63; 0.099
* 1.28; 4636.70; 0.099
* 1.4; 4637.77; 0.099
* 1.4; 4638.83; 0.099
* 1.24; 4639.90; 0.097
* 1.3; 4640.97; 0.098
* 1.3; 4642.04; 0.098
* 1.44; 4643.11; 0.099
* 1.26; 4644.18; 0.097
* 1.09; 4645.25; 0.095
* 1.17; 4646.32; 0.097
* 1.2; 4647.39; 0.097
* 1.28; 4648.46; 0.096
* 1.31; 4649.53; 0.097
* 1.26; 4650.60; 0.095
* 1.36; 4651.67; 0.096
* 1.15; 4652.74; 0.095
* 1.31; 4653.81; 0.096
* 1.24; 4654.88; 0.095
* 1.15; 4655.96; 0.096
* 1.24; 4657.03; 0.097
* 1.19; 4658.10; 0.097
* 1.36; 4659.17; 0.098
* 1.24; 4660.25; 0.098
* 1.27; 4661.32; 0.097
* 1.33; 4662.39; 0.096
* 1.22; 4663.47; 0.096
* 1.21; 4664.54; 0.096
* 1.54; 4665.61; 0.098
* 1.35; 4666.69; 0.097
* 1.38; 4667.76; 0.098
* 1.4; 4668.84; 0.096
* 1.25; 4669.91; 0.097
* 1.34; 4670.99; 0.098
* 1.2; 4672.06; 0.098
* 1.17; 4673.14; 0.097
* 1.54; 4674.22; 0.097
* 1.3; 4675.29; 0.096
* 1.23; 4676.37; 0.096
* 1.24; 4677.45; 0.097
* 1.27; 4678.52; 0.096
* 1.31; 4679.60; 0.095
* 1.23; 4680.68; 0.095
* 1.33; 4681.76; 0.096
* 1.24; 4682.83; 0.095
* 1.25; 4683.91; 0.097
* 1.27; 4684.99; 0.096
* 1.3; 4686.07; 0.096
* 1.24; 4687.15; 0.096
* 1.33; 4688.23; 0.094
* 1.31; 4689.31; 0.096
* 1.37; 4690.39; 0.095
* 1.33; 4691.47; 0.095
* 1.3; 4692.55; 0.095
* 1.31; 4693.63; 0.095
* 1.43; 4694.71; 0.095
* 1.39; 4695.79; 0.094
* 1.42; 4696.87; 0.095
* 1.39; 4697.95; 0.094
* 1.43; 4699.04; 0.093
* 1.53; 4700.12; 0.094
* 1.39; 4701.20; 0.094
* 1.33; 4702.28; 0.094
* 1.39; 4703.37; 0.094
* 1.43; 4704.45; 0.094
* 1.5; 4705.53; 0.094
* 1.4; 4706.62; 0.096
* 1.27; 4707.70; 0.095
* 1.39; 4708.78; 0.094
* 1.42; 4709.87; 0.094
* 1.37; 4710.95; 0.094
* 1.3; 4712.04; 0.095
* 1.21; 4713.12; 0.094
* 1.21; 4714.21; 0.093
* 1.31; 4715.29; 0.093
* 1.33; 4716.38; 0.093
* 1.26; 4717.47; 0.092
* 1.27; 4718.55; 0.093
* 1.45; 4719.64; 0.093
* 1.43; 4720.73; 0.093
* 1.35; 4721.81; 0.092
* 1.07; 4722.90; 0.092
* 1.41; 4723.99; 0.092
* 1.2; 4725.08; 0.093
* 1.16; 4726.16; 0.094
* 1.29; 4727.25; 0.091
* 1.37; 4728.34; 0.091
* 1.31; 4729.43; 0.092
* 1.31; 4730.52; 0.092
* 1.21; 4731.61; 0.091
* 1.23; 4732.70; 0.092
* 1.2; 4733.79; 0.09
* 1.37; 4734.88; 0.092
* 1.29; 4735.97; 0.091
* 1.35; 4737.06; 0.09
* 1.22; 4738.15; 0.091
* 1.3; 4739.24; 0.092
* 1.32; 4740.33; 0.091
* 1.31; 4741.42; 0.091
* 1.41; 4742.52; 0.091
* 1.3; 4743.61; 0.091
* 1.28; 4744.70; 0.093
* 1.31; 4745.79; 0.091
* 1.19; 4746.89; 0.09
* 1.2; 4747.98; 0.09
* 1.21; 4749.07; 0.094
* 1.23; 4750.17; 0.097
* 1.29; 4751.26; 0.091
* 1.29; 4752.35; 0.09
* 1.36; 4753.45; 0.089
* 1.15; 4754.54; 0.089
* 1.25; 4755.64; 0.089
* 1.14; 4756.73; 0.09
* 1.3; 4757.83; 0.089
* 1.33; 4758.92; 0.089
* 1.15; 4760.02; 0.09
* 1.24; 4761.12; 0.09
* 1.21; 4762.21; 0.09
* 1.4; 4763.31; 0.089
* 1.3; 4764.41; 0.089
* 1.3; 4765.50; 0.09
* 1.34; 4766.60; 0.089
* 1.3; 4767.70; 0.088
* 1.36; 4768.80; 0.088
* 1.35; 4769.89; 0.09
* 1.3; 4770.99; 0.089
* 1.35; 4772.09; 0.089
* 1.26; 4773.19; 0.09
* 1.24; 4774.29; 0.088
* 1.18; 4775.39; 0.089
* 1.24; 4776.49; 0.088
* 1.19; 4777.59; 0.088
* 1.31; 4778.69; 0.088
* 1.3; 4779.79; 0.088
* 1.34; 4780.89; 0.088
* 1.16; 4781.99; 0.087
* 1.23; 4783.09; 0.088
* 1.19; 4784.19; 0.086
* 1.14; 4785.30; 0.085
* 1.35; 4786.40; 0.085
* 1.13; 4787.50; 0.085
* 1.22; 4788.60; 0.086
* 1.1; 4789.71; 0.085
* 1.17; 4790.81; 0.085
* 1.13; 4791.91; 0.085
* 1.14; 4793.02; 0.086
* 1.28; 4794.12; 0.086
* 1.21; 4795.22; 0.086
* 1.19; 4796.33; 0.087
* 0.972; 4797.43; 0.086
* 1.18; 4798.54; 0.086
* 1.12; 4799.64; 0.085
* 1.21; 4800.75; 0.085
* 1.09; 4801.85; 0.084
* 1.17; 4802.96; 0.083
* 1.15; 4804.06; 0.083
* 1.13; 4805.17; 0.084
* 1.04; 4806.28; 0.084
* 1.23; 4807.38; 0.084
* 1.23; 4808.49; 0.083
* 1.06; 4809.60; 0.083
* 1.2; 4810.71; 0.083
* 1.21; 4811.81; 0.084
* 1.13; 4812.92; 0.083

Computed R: 0.20 mag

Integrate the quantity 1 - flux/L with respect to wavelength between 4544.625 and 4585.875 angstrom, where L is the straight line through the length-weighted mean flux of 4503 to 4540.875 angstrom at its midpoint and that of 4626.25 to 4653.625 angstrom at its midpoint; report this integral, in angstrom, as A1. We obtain 4.2 angstrom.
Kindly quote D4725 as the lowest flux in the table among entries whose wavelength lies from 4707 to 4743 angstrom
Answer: 1.07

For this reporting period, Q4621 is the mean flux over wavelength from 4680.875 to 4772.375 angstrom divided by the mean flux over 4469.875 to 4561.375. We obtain 0.7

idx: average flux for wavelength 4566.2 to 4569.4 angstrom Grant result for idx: 1.46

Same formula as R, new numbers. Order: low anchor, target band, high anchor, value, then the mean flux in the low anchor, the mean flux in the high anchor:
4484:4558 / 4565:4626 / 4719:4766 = 0.183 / 1.68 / 1.28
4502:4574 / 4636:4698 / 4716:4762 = 0.056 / 1.52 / 1.28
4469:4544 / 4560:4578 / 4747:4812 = 0.256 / 1.88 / 1.22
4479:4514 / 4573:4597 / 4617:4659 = 0.166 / 1.96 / 1.27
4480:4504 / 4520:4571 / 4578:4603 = 0.126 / 2.04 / 1.29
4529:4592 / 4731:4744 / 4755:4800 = -0.026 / 1.39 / 1.23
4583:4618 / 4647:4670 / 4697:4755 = 0.011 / 1.29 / 1.31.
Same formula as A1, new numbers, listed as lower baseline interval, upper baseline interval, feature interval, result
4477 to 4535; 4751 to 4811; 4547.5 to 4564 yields 3.6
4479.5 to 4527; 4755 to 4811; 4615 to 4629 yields 2.8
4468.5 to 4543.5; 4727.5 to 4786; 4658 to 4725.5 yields 4.9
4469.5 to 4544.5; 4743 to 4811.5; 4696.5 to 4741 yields 1.3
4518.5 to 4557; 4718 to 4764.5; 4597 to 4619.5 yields 2.4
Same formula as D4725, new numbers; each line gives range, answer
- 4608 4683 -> 1.09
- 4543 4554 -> 1.27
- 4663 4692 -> 1.17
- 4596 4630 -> 1.11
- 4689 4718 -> 1.21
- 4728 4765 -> 1.14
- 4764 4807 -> 0.972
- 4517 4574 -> 1.1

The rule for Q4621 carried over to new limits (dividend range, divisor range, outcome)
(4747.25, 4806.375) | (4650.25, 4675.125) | 0.95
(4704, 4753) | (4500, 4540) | 0.79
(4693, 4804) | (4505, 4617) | 0.89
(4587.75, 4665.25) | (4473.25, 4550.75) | 0.71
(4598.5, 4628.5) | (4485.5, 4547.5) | 0.74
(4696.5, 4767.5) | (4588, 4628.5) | 1.02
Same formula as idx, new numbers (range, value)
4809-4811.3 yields 1.13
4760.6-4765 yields 1.29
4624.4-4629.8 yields 1.3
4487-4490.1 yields 2.1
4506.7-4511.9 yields 1.73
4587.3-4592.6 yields 1.29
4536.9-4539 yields 1.55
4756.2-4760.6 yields 1.23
